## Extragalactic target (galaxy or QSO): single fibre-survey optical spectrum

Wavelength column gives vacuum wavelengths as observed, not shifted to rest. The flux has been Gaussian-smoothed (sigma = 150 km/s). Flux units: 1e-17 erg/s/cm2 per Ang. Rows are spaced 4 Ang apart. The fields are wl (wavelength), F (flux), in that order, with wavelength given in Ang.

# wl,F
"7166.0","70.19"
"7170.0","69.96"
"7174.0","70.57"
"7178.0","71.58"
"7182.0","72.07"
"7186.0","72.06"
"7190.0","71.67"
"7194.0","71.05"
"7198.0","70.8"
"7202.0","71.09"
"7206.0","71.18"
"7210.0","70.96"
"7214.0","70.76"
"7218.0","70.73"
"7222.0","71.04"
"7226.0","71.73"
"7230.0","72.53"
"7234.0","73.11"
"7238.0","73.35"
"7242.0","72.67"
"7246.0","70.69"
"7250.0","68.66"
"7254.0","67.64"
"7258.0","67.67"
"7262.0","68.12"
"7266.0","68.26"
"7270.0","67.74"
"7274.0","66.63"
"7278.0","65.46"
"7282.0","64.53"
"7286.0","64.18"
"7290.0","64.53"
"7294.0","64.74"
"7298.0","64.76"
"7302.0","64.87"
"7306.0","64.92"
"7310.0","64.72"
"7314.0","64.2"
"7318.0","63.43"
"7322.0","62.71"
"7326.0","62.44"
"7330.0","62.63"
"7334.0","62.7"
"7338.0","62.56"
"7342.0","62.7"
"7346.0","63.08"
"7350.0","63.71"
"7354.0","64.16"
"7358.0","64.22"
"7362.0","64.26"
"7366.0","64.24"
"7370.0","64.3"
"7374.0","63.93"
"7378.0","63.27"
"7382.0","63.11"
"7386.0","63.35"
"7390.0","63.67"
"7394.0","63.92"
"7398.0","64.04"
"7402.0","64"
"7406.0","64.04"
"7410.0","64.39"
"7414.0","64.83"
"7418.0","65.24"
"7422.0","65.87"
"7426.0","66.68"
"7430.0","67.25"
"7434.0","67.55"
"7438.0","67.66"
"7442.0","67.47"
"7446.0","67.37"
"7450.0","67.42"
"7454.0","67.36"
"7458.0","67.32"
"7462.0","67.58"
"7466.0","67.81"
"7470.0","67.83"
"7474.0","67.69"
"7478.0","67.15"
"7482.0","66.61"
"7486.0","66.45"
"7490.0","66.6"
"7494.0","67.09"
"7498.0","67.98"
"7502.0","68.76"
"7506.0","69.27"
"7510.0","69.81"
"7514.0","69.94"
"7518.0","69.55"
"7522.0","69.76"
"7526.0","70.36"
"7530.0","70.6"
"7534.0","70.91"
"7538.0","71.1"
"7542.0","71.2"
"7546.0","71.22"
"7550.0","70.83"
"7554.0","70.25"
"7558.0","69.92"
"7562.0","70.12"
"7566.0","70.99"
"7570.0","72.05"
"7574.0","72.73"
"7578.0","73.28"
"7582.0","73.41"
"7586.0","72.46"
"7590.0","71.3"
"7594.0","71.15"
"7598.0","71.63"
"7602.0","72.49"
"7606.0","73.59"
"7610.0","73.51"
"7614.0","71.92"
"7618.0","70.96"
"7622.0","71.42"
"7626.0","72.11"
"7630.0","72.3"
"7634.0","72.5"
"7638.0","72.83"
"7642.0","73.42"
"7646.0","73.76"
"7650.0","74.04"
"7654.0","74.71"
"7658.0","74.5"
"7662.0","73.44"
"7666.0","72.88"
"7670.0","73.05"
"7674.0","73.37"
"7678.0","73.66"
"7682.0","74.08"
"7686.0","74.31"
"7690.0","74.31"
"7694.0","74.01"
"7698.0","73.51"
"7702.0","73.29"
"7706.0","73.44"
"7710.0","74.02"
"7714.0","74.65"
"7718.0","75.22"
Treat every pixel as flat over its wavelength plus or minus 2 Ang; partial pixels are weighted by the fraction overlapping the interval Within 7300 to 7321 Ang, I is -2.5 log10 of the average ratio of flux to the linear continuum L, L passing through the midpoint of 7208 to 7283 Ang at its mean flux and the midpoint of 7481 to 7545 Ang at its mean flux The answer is 0.08 mag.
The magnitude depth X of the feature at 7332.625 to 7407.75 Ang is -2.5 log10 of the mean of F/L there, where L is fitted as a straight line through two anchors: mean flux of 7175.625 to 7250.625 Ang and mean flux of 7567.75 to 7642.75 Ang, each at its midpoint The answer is 0.13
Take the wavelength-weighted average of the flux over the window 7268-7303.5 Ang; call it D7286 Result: 65.3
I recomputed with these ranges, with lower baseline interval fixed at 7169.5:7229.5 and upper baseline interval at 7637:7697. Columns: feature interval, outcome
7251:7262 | 0.058 mag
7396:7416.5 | 0.128 mag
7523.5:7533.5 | 0.038 mag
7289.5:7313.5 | 0.112 mag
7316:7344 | 0.148 mag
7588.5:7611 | 0.017 mag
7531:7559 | 0.035 mag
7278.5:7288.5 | 0.114 mag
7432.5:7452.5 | 0.078 mag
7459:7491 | 0.085 mag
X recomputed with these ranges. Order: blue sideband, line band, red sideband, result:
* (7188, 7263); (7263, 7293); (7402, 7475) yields 0.06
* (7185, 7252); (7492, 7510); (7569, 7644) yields 0.06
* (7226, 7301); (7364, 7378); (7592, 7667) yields 0.09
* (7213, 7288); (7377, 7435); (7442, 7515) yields 0.06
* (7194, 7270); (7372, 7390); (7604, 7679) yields 0.13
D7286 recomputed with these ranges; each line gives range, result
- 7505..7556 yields 70.4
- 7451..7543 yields 68.6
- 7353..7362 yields 64.2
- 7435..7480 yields 67.5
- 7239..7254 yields 70.4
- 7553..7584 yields 71.6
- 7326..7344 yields 62.6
